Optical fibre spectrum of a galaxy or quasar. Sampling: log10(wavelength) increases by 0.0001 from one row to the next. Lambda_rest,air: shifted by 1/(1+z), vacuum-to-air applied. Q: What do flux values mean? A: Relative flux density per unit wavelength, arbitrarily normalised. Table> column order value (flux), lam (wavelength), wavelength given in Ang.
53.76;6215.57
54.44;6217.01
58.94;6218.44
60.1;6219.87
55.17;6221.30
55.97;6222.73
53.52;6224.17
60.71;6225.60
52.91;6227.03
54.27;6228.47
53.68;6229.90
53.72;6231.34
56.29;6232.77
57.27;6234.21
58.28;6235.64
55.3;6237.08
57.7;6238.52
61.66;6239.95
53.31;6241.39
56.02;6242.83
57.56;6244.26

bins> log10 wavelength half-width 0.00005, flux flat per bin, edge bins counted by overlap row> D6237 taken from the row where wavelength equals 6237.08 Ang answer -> 55.3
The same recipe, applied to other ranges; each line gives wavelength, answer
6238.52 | 57.7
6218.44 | 58.94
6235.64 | 58.28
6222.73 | 55.97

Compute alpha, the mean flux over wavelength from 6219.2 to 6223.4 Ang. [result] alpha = 57.1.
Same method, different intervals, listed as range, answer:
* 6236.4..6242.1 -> 57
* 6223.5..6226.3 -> 57.2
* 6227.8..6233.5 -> 54.5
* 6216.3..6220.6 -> 57.9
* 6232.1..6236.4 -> 57.2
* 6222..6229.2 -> 55.5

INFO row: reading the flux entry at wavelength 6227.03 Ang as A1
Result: 52.91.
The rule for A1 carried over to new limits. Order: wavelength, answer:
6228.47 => 54.27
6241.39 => 53.31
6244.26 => 57.56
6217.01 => 54.44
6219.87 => 60.1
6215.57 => 53.76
